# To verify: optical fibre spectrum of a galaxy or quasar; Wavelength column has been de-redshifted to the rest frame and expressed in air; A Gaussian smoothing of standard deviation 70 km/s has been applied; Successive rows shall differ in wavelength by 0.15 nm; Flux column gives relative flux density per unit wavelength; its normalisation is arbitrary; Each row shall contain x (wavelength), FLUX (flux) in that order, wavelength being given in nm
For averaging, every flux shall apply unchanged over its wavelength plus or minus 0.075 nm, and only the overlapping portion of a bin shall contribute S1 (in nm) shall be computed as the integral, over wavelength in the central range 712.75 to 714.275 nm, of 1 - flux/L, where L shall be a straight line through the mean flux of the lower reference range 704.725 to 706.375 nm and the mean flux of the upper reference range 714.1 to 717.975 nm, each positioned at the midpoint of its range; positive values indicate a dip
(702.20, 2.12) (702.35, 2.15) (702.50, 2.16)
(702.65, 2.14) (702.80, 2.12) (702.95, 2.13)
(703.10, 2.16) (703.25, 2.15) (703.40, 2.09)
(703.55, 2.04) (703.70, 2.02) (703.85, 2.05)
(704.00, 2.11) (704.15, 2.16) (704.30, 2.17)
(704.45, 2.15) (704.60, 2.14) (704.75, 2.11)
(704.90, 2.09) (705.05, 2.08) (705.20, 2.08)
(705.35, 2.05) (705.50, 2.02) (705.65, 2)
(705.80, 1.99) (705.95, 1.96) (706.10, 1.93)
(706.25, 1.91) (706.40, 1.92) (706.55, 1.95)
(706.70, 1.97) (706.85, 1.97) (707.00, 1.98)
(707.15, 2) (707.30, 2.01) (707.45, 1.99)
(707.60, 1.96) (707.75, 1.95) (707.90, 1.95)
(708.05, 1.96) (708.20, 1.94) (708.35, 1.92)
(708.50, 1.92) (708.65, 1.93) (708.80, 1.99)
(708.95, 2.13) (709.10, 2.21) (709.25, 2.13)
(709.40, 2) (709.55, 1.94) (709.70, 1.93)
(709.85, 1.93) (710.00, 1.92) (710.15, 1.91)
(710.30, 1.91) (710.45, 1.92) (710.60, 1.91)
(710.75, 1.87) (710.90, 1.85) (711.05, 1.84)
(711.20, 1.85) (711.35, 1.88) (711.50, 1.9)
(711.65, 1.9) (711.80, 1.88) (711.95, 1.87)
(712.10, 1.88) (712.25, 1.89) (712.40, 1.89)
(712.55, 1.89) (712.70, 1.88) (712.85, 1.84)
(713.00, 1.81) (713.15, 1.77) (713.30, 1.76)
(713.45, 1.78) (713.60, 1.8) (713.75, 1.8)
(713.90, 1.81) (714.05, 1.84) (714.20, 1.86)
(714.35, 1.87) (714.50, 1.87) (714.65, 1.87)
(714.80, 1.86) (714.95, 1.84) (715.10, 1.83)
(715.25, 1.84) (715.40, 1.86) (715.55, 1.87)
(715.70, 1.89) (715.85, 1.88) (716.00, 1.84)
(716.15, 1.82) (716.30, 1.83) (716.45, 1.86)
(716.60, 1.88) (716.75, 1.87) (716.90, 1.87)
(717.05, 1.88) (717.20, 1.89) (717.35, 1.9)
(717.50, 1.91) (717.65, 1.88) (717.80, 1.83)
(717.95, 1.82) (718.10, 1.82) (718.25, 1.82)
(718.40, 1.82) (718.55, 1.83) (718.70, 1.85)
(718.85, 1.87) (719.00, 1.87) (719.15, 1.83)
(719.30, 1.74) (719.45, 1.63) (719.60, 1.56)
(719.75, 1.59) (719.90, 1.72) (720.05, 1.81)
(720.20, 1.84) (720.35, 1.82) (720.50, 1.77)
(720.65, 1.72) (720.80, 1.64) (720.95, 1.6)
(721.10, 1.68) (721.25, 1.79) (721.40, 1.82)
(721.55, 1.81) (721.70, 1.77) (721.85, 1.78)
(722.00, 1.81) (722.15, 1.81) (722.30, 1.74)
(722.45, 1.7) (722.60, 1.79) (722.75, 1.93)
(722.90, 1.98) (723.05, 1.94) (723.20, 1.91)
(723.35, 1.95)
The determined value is 0.07 nm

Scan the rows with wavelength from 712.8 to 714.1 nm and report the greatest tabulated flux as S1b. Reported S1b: 1.84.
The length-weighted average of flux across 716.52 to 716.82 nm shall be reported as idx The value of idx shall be 1.87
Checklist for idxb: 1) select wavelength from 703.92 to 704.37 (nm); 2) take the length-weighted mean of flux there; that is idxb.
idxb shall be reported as 2.15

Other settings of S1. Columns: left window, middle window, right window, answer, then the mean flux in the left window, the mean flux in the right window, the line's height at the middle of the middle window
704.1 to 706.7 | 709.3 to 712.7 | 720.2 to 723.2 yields 0.09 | 2.04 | 1.79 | 1.95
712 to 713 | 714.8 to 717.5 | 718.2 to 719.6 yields -0.05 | 1.87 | 1.79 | 1.83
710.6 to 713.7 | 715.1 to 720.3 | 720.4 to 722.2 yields -0.10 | 1.85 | 1.75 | 1.79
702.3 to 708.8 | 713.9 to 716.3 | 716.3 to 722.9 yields 0.02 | 2.03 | 1.8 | 1.87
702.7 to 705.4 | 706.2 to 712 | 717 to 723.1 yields 0.18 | 2.11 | 1.79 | 2.01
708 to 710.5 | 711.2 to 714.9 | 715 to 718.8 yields 0.13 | 1.98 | 1.86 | 1.92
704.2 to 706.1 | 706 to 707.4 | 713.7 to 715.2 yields 0.05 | 2.07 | 1.85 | 2.03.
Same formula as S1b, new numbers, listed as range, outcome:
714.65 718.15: 1.91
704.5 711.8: 2.21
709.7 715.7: 1.93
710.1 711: 1.92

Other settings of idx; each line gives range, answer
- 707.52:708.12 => 1.96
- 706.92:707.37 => 2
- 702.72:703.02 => 2.13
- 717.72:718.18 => 1.82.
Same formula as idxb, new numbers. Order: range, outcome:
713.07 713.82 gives 1.78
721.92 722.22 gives 1.81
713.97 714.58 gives 1.86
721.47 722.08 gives 1.79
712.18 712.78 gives 1.89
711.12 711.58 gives 1.88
